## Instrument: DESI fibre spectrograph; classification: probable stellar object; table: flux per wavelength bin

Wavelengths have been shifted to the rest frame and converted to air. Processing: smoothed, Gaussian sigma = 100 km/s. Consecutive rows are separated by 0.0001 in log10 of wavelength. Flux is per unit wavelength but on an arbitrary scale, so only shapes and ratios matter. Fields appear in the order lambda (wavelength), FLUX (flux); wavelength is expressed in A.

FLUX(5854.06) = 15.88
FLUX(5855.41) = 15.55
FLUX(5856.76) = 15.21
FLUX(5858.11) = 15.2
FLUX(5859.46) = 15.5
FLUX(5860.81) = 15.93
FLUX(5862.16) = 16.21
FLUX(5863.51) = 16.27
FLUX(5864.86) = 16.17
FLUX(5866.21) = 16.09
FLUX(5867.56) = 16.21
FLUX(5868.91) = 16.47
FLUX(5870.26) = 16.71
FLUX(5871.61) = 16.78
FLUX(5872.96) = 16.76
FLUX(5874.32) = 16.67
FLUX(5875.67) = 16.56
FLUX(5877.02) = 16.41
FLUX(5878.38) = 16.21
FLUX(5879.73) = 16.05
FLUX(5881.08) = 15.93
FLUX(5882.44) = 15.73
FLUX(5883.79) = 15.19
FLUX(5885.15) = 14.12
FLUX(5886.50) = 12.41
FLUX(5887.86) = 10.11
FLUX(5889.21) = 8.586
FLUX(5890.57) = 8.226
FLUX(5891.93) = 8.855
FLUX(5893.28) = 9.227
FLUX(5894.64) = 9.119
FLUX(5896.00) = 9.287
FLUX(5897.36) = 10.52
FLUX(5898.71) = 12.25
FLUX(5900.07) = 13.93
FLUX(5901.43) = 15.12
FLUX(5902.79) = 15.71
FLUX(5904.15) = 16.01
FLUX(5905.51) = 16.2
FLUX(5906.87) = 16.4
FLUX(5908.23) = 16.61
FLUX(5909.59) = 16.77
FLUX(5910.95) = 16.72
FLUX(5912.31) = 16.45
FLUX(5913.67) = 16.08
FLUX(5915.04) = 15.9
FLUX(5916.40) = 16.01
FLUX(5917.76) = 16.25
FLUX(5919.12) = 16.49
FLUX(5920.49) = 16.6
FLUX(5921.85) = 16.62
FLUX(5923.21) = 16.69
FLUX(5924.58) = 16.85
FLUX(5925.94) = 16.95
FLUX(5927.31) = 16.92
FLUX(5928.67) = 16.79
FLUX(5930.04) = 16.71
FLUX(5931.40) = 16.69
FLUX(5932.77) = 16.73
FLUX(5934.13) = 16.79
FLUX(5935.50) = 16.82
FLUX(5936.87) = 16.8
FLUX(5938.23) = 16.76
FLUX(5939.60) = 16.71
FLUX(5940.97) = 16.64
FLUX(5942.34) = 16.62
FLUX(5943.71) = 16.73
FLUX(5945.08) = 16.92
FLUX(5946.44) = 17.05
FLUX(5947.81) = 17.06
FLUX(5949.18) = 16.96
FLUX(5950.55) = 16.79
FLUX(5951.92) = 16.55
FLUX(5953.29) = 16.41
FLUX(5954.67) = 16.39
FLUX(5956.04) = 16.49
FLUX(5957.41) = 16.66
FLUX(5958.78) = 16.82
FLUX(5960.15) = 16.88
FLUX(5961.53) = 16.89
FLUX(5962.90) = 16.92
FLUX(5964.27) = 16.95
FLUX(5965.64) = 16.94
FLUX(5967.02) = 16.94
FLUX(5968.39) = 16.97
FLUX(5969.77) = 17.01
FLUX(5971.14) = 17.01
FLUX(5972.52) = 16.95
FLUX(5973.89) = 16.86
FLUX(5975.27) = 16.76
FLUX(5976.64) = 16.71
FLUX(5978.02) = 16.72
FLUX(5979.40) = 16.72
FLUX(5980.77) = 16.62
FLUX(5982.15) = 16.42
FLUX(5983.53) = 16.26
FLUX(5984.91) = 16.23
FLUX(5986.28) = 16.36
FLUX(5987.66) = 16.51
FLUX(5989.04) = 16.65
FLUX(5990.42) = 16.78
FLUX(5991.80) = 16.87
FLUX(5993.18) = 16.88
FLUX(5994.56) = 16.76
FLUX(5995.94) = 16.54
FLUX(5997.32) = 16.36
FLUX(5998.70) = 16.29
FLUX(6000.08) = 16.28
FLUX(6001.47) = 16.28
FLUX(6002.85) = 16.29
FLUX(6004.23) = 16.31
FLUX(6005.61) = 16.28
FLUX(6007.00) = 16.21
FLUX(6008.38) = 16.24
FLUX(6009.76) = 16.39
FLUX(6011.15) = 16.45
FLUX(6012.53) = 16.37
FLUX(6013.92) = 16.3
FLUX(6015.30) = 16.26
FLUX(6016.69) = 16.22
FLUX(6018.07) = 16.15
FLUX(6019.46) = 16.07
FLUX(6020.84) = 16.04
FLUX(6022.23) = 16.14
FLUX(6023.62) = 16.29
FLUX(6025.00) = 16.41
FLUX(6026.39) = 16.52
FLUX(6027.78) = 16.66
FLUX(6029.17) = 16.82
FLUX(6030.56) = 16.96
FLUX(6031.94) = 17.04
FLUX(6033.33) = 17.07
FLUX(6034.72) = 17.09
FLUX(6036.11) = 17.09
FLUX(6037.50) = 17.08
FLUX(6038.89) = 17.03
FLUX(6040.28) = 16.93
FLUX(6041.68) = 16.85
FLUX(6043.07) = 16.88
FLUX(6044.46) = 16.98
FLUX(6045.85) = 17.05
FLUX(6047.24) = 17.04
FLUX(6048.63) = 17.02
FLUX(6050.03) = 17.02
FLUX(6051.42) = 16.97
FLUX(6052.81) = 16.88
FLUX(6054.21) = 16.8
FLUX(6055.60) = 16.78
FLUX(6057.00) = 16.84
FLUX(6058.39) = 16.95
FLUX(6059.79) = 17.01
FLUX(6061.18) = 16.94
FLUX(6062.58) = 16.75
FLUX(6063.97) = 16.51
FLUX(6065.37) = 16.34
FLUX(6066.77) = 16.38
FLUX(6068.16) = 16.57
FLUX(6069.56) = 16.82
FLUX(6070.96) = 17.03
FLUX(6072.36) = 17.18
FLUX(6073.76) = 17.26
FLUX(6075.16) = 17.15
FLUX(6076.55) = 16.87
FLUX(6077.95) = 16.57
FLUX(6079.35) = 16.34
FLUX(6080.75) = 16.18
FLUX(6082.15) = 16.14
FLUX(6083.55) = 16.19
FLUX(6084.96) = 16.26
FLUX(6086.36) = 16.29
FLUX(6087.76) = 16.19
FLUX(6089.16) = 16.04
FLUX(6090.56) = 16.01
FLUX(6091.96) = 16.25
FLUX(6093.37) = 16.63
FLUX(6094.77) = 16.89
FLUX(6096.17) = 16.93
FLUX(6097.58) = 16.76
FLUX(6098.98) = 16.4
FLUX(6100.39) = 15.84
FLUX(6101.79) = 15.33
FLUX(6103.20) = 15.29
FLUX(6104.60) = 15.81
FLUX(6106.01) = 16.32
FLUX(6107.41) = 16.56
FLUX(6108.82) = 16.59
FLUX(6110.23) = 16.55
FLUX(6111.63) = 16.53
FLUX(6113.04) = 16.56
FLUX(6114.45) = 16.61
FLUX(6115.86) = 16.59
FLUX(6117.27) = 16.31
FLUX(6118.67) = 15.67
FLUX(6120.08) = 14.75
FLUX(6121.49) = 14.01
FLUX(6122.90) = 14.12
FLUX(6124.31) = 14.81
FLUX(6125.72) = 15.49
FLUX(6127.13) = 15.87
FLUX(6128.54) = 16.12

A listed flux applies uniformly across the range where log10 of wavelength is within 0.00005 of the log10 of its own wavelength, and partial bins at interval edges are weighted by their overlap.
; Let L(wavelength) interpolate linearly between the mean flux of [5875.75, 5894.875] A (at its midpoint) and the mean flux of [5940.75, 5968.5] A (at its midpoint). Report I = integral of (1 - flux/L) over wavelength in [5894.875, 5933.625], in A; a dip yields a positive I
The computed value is -3.1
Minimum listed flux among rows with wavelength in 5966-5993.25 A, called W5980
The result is 16.23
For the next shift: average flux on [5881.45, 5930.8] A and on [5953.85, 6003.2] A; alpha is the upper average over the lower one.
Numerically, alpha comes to 1.16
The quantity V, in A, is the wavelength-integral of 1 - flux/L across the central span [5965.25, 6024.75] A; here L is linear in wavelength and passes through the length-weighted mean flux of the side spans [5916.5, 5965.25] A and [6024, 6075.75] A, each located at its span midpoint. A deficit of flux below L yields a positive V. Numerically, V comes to 1.1 A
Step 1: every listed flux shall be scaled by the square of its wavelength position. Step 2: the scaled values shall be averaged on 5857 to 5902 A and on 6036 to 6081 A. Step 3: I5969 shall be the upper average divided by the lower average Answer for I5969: 1.3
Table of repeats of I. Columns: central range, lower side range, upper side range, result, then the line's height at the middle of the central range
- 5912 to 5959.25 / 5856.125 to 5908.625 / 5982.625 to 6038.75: -4.3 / 15.3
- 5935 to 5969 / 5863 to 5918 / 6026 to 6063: -2.8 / 15.5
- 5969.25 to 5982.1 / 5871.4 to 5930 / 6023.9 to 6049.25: -0.7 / 15.9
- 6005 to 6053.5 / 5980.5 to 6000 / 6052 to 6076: 0.1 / 16.7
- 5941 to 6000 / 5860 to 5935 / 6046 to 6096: -3.6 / 15.8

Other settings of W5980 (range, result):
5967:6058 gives 16.04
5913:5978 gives 15.9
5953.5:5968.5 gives 16.39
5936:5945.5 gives 16.62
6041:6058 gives 16.78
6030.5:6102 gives 15.33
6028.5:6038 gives 16.82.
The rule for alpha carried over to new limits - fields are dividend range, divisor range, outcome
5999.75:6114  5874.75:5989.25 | 1.05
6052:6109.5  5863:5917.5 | 1.14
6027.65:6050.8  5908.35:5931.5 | 1.03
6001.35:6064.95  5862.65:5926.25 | 1.12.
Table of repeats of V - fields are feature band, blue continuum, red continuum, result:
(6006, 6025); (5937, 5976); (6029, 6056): 0.8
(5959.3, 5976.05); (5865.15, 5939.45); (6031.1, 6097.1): -1.2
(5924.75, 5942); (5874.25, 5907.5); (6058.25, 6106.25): -3.4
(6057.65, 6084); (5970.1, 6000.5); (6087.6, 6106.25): -0.7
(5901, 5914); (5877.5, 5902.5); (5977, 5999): -3.1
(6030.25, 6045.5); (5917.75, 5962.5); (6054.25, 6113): -0.4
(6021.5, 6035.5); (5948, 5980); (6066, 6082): 0.1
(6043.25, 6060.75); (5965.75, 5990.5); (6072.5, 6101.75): -0.4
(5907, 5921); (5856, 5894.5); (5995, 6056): -1.2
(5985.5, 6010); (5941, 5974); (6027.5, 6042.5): 0.6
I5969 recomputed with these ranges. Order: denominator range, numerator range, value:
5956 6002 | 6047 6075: 1.04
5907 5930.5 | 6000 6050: 1.04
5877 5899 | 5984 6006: 1.41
